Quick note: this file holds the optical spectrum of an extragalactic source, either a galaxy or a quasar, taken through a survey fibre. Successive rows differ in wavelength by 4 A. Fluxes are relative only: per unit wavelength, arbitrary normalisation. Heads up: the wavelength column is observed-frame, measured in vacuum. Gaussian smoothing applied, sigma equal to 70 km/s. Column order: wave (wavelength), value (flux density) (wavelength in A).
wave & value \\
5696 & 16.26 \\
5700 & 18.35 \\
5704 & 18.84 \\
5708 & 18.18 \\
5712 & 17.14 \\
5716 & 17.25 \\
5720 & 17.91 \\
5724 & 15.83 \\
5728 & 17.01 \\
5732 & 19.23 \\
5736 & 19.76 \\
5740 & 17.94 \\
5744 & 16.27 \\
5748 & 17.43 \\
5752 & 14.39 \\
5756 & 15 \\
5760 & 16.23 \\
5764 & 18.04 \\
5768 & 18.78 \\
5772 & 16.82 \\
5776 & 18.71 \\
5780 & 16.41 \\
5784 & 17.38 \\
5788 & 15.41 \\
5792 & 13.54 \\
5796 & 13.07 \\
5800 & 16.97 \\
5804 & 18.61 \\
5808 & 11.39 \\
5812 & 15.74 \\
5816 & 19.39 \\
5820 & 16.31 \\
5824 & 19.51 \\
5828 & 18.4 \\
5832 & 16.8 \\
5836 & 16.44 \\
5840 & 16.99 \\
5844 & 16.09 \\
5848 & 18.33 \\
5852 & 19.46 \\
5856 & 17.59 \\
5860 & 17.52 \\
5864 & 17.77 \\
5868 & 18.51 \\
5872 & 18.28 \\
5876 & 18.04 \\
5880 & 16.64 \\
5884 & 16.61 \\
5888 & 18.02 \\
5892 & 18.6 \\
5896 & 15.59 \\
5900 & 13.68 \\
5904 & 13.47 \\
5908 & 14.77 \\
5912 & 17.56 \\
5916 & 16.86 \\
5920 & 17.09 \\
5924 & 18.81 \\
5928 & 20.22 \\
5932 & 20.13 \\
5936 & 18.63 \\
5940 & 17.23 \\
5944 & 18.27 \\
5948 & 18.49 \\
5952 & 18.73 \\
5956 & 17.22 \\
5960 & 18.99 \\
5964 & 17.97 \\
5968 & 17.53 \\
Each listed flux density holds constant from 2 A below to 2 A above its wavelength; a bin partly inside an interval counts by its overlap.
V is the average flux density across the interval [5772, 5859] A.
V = 16.8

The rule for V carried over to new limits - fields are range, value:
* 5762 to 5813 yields 16.2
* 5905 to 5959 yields 17.9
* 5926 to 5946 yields 18.9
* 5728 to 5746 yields 18.2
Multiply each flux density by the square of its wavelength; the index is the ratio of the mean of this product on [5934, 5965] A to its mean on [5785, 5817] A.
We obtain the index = 1.2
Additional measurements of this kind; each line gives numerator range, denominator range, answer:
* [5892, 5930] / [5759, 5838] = 1.03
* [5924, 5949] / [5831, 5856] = 1.12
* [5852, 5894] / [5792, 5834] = 1.11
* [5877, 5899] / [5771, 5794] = 1.08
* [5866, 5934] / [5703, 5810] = 1.08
